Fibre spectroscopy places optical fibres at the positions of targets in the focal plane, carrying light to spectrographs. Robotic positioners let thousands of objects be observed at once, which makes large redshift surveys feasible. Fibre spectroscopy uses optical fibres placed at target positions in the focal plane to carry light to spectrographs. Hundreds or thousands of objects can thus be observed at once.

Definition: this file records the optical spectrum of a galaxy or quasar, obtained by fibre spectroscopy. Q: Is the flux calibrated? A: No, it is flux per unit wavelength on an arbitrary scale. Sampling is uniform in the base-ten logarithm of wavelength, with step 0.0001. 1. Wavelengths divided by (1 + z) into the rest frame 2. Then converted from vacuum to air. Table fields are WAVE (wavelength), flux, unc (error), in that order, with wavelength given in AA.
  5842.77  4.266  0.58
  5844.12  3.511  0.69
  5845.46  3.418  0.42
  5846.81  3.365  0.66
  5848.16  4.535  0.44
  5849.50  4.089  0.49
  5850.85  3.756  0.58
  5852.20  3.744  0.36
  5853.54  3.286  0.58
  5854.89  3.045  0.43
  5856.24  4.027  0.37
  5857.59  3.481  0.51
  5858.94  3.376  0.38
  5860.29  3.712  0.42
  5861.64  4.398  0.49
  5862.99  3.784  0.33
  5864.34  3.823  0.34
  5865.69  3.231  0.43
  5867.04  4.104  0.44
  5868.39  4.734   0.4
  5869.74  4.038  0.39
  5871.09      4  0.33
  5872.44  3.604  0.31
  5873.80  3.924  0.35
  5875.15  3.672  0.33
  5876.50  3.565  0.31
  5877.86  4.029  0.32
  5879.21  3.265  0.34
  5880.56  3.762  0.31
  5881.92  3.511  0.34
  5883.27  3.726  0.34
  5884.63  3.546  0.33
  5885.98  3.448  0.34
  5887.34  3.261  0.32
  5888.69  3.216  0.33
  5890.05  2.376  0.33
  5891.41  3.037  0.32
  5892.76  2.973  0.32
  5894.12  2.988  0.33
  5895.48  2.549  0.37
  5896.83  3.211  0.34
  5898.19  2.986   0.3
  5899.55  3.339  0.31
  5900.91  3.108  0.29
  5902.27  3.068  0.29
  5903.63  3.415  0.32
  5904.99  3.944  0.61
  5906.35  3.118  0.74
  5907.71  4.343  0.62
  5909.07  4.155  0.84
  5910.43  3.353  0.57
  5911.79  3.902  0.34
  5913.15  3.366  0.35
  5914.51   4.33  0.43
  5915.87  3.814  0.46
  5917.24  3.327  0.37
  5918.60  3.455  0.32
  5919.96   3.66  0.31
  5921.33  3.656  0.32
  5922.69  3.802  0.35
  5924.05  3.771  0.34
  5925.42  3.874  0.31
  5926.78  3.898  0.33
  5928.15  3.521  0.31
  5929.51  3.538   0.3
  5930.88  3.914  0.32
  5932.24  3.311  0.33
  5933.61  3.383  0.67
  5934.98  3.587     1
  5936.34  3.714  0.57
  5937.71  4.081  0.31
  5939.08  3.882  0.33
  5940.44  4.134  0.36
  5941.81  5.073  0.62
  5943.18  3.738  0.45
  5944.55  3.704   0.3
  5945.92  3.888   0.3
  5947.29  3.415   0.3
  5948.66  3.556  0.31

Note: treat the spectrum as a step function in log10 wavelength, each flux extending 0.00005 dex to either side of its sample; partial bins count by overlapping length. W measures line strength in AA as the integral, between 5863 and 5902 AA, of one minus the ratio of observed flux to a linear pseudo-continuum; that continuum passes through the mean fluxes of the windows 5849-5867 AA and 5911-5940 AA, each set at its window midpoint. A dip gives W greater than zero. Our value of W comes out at 2.4 AA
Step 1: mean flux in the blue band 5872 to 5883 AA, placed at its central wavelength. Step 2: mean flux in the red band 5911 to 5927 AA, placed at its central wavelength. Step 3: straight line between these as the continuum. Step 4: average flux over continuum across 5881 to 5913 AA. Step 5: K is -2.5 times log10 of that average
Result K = 0.11 mag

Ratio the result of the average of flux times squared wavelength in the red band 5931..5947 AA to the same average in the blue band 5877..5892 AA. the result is 1.16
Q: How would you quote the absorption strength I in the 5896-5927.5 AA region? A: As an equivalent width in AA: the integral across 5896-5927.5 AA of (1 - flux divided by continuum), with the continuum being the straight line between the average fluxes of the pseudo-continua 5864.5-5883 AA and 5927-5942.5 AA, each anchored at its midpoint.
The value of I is 1.8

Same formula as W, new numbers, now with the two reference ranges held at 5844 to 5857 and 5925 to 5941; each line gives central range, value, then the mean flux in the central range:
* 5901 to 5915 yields 0.2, 3.67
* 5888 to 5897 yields 2.0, 2.89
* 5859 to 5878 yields -1.0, 3.88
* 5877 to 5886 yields 0.2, 3.62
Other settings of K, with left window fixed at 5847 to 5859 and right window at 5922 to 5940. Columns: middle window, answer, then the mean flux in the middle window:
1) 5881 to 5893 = 0.144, 3.25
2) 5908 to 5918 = -0.015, 3.77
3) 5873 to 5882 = 0.009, 3.68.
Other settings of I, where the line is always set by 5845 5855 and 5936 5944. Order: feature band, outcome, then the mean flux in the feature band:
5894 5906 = 2.3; 3.19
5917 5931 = 1.3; 3.68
